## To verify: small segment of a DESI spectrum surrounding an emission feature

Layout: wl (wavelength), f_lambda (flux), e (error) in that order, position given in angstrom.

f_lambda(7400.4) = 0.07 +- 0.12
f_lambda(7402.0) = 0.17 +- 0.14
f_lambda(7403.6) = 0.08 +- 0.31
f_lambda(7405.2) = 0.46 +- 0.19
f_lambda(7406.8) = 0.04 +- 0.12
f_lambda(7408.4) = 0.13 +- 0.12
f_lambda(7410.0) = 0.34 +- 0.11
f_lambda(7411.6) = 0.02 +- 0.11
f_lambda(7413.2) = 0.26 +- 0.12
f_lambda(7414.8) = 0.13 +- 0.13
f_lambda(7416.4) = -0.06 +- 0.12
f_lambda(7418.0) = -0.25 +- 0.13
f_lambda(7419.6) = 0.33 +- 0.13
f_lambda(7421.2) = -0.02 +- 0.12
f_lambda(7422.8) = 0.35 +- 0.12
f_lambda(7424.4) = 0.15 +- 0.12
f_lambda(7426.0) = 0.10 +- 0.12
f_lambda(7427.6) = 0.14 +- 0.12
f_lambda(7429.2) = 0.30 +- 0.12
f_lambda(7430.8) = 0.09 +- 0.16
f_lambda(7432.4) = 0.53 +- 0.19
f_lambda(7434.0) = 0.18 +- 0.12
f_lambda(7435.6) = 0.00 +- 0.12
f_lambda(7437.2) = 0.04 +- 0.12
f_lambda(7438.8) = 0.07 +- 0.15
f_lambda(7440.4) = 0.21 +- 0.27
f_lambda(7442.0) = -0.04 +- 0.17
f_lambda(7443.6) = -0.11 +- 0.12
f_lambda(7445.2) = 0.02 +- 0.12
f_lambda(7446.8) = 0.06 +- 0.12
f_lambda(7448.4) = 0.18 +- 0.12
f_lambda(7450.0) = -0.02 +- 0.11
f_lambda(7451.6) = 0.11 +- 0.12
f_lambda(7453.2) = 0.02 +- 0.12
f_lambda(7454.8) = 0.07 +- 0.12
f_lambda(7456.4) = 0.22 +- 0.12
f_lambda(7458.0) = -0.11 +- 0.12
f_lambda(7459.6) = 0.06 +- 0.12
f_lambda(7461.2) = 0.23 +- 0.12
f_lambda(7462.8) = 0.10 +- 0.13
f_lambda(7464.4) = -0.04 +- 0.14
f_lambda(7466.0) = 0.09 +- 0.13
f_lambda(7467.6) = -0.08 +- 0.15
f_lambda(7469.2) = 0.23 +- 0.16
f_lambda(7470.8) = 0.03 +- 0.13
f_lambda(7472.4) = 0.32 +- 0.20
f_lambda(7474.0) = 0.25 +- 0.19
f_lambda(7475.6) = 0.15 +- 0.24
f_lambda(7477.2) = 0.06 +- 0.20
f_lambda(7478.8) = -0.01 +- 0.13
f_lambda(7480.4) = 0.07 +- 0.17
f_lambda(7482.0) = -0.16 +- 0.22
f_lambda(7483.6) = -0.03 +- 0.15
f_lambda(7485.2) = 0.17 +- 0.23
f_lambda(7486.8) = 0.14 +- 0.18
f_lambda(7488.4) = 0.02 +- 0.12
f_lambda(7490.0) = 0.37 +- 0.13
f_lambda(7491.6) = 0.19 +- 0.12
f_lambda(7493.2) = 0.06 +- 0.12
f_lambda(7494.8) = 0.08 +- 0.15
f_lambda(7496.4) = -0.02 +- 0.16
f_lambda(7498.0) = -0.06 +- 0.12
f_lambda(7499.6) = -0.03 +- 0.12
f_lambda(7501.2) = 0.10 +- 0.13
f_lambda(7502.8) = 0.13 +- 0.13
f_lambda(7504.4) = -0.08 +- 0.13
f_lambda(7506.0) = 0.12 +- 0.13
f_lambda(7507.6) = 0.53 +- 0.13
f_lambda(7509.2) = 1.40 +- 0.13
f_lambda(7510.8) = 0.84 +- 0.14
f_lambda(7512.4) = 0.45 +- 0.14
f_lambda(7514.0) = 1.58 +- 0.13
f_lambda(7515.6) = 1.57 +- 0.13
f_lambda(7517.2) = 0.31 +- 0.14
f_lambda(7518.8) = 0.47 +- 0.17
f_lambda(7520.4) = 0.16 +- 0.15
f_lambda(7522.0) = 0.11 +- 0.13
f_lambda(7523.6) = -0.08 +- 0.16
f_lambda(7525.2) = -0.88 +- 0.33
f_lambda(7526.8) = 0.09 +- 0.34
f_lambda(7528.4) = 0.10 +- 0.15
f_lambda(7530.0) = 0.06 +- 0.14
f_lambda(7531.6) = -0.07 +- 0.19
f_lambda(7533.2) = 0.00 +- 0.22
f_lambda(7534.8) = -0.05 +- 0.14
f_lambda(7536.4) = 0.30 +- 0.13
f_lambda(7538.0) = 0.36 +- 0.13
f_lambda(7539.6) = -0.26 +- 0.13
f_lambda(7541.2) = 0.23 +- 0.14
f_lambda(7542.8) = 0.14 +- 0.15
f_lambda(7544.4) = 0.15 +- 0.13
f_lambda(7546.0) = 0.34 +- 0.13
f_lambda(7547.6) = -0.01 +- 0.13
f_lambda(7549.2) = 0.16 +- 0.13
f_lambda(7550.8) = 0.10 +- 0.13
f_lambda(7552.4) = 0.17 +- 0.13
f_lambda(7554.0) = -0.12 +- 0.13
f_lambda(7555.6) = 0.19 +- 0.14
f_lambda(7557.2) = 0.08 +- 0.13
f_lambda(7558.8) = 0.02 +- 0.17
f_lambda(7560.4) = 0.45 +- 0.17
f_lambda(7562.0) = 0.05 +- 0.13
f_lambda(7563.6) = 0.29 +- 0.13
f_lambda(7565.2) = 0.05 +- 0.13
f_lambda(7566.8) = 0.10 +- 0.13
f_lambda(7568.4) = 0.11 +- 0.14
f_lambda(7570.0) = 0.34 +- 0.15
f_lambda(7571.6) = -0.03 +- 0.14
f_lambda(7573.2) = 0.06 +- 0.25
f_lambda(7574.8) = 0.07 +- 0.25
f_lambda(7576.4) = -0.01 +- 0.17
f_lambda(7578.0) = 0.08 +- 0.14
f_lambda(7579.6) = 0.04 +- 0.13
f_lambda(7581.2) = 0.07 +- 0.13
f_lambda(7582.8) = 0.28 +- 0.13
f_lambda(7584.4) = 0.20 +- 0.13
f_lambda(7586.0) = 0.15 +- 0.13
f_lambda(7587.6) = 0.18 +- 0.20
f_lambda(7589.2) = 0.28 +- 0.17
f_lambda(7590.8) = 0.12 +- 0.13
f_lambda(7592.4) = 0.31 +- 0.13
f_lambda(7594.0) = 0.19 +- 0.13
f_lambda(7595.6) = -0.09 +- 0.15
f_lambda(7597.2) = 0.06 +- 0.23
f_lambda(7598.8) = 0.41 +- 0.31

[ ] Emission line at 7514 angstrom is [O II] 3727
